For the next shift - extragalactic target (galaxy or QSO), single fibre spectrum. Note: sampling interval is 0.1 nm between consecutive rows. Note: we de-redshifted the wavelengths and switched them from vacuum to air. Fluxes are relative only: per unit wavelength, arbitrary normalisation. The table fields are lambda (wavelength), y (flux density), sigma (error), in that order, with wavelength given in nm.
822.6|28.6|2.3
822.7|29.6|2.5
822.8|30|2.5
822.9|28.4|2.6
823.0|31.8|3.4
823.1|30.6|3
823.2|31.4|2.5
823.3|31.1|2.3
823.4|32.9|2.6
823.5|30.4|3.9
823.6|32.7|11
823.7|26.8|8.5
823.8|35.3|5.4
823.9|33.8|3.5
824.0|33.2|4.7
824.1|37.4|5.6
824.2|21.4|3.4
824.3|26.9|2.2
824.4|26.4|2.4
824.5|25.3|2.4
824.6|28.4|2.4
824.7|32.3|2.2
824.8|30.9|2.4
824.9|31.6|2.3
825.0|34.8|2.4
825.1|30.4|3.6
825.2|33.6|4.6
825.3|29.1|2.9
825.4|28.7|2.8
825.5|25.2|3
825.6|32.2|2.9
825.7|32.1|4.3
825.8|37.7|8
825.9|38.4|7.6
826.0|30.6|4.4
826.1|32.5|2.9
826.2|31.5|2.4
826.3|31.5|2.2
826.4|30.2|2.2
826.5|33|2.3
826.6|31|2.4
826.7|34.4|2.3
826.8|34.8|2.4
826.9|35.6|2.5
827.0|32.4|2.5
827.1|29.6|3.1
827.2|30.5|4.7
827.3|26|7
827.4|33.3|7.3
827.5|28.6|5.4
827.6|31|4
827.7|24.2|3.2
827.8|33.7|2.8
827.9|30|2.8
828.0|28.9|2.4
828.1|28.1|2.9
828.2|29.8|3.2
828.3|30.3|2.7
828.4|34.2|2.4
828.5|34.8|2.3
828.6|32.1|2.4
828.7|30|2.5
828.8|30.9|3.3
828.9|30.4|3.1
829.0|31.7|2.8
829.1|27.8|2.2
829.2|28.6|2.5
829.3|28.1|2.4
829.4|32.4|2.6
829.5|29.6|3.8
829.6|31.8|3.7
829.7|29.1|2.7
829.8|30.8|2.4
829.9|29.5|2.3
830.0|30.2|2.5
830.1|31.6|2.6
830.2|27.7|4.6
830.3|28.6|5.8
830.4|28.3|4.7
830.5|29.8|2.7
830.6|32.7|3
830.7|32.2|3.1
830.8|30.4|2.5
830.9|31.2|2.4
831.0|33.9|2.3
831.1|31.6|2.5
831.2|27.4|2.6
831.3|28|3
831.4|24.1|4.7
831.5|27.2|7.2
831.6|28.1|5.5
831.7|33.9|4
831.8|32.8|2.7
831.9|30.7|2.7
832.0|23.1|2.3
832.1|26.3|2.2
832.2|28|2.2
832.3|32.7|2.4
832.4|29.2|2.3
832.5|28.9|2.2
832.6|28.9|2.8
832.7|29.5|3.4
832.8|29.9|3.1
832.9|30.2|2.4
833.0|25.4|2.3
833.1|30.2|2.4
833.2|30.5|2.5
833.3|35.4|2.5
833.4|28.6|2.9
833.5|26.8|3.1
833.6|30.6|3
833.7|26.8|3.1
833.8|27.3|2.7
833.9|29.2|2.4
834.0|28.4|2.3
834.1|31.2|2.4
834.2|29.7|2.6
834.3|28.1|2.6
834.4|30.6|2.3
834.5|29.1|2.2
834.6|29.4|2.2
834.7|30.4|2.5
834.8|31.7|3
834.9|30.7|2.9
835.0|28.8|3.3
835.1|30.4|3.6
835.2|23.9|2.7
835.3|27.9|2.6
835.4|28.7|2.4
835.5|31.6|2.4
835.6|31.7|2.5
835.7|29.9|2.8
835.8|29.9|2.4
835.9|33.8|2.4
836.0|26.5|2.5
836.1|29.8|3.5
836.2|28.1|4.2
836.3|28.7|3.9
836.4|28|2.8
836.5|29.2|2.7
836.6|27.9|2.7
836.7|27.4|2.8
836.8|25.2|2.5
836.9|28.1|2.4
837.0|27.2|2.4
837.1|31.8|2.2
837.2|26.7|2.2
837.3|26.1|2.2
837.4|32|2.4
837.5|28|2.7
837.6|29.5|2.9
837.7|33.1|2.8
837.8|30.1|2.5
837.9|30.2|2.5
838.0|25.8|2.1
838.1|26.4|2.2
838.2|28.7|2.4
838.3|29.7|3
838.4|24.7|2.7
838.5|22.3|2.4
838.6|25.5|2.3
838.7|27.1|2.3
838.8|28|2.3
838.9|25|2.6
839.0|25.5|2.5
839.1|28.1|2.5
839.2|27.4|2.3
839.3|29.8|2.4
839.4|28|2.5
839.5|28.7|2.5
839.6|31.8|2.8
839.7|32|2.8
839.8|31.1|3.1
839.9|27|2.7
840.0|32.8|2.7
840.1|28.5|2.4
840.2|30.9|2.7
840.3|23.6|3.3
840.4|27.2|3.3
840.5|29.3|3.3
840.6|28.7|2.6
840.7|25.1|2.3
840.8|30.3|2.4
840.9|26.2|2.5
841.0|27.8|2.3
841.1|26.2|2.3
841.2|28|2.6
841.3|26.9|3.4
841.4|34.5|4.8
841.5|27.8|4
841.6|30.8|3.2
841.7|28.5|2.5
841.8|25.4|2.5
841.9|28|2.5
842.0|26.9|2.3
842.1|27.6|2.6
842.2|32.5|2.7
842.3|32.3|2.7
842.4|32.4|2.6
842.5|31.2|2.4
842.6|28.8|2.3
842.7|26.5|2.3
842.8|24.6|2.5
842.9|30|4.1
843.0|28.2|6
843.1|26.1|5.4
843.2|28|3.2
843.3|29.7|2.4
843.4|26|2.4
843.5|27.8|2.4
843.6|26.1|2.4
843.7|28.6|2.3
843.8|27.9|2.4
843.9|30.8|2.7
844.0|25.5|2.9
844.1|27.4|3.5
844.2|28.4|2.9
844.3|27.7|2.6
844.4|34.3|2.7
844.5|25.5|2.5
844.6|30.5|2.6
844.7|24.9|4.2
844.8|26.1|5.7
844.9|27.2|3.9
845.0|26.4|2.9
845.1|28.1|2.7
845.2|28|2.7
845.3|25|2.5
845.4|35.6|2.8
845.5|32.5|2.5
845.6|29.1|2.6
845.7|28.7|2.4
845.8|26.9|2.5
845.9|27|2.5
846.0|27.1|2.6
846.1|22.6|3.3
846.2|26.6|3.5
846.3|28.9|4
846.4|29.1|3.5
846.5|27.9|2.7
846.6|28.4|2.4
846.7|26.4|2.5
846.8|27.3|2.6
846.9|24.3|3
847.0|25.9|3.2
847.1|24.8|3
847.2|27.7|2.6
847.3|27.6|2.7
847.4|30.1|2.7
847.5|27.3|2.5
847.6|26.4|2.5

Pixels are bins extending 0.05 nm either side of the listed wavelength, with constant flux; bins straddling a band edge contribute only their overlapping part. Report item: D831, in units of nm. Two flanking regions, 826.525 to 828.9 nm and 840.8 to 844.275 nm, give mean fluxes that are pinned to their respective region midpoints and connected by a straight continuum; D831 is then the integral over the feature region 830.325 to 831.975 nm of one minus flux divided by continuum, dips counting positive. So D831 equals 0.02 nm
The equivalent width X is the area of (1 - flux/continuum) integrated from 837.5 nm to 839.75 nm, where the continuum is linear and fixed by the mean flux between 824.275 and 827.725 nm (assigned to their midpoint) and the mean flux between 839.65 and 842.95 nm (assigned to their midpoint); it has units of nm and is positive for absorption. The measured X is 0.09 nm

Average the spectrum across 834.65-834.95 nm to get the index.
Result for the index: 30.9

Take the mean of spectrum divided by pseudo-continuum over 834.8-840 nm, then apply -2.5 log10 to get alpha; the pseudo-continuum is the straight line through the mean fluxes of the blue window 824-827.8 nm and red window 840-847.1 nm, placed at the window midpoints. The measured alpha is 0.02 mag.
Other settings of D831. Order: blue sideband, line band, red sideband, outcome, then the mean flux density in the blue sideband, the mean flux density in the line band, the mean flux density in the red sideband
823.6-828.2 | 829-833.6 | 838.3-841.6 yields 0.03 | 31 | 29.6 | 28.1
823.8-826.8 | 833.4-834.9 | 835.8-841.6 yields 0.00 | 31.3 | 29.3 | 28.3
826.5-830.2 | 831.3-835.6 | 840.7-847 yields 0.10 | 30.7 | 29.2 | 28.1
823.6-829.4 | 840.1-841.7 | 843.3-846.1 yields 0.02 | 30.9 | 28.2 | 28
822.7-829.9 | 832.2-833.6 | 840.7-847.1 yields 0.01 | 30.9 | 29.7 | 28.1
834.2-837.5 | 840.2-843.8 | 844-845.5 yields 0.03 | 29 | 28.3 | 28.3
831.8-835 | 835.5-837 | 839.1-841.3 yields 0.00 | 29.3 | 28.9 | 28.5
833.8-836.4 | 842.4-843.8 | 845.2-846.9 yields 0.02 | 29.5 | 28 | 28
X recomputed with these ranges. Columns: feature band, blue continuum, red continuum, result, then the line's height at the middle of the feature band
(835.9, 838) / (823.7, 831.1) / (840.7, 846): 0.045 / 29.4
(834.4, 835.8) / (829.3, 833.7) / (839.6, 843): -0.012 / 29.3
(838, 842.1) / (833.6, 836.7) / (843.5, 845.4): 0.080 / 28.5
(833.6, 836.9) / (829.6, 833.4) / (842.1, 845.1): 0.022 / 29.3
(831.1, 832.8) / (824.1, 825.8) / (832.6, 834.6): 0.036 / 29.4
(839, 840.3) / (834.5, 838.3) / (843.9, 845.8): -0.022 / 28.8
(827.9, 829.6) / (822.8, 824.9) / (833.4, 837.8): -0.038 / 29.8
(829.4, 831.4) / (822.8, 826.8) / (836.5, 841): -0.010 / 30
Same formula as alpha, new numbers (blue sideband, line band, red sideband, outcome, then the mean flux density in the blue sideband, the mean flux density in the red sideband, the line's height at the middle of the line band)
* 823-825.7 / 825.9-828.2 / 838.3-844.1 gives -0.03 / 30.5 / 28.2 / 30.2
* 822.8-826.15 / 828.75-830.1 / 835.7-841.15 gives 0.00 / 31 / 28.3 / 30.1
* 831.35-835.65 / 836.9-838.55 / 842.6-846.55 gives 0.02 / 29.2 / 27.9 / 28.7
